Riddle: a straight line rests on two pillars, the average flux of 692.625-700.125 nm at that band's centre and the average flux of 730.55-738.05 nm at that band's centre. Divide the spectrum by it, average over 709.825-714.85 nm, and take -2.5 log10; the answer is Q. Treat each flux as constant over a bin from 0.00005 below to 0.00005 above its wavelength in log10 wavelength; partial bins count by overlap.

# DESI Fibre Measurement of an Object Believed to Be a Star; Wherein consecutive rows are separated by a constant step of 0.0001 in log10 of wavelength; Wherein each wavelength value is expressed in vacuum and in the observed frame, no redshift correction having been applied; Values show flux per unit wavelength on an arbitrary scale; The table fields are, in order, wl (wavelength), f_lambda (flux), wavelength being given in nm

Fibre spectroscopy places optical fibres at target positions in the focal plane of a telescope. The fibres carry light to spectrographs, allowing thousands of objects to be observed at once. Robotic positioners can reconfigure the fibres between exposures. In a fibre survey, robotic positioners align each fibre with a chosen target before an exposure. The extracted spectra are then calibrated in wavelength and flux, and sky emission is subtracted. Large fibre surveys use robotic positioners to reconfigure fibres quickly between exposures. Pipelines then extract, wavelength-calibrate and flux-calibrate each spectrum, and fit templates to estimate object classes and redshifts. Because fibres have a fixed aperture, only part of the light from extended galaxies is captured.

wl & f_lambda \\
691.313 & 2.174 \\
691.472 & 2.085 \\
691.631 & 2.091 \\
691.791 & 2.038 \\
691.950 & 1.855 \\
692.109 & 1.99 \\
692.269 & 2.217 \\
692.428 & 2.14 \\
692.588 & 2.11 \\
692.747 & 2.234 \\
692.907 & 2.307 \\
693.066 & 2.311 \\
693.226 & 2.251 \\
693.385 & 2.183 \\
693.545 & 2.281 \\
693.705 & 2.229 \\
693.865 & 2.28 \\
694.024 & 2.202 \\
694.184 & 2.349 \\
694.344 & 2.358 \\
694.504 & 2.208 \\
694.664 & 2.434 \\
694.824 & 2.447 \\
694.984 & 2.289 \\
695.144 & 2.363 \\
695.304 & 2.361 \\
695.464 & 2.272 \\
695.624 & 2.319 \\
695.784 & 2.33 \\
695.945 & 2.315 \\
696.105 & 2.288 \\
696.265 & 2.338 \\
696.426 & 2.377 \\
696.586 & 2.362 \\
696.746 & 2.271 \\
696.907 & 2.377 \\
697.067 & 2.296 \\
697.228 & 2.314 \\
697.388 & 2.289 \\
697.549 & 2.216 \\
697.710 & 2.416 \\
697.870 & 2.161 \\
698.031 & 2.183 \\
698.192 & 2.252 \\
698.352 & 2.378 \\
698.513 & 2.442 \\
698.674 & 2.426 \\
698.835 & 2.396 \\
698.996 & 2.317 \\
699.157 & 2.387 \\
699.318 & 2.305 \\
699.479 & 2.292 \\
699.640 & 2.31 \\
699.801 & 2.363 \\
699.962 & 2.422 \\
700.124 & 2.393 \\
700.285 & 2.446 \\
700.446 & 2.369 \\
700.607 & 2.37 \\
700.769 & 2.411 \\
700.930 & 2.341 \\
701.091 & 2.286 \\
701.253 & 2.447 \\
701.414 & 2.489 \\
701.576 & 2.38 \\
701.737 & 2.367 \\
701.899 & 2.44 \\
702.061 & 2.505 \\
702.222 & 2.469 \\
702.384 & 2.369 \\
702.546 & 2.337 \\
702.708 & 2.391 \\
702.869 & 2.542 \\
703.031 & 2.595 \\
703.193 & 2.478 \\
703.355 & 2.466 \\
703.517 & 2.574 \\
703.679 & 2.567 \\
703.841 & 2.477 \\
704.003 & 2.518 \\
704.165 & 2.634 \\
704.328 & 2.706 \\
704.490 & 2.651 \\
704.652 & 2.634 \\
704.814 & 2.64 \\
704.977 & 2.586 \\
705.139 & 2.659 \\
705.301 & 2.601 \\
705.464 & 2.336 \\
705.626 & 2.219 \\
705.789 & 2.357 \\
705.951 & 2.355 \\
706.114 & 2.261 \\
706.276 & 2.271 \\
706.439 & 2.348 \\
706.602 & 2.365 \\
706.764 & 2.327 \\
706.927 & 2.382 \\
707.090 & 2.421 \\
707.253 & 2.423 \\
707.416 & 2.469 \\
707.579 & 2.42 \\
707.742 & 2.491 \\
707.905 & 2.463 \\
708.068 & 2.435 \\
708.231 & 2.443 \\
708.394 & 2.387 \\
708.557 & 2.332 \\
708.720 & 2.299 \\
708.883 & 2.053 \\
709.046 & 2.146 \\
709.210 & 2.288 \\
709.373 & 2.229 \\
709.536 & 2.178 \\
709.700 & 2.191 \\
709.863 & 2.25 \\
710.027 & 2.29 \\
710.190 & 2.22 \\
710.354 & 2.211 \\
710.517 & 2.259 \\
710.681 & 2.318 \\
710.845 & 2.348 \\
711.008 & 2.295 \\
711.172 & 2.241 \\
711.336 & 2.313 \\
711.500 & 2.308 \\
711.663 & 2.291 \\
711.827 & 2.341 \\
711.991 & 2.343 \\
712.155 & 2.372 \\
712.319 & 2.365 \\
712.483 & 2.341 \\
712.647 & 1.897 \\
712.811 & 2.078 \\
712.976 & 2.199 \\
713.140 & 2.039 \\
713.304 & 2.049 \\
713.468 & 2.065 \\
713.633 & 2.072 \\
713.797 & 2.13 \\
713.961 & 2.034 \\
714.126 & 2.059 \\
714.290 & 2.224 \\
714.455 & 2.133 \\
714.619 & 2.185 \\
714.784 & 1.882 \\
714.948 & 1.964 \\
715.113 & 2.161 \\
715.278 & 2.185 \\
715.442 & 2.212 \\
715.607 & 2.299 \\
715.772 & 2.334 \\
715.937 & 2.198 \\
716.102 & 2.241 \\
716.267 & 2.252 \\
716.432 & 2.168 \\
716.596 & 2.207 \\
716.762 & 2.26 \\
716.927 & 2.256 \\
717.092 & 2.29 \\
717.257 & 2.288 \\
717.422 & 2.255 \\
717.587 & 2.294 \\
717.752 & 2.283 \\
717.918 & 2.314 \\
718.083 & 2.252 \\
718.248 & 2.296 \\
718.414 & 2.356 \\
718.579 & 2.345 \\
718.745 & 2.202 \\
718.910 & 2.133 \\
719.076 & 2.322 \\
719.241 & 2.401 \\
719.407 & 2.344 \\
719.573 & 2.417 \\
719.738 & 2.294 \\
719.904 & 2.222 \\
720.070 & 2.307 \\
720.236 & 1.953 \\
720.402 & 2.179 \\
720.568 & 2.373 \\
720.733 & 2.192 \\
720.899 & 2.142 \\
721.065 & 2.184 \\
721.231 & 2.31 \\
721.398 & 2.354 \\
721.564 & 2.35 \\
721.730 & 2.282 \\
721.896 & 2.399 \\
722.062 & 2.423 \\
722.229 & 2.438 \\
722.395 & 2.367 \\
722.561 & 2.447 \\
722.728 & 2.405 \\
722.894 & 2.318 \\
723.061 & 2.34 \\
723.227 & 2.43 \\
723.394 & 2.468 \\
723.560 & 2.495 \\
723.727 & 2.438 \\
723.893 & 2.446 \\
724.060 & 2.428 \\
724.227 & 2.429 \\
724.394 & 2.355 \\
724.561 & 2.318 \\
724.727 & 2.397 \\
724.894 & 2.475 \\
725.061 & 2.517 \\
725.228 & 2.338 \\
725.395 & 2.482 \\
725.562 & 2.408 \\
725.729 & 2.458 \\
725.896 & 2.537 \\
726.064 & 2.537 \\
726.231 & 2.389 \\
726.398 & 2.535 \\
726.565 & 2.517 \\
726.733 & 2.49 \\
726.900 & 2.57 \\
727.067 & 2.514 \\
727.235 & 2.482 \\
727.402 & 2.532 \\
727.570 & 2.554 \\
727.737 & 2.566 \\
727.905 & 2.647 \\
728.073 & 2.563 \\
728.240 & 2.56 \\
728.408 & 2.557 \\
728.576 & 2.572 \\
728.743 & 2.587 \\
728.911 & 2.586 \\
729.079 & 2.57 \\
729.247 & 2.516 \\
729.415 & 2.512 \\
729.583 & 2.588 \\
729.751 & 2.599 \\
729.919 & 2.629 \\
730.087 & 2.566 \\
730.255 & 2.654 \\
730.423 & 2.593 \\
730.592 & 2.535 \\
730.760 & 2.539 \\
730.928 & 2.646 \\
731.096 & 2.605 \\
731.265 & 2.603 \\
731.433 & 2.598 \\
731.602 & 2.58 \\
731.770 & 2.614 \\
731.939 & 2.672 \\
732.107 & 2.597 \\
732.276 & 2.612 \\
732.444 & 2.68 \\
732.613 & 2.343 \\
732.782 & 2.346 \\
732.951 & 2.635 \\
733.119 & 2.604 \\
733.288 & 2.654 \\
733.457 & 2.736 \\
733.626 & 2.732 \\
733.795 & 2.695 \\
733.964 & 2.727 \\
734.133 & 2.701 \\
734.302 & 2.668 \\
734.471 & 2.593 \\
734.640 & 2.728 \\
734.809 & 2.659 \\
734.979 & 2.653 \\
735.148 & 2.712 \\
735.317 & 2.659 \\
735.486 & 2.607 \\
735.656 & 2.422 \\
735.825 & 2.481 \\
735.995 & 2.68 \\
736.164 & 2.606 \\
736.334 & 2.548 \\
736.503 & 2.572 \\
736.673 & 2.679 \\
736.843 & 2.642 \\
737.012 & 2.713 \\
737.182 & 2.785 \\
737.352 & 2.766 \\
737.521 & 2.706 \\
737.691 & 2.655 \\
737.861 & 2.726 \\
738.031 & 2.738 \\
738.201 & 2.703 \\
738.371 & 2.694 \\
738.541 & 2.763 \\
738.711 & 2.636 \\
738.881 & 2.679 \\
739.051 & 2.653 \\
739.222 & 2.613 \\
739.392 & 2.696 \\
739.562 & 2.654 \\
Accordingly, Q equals 0.12 mag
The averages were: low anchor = 2.31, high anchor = 2.63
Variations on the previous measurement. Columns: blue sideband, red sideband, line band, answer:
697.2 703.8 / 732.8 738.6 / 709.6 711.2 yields 0.09 mag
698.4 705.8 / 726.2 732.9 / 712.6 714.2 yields 0.21 mag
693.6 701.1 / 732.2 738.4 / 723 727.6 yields 0.04 mag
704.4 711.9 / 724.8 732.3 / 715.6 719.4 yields 0.08 mag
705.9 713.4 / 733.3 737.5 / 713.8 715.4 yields 0.13 mag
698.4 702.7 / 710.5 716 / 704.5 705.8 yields -0.09 mag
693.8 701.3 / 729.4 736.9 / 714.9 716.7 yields 0.13 mag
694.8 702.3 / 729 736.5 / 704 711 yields 0.02 mag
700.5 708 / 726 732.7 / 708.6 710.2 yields 0.12 mag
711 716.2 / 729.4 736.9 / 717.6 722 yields 0.02 mag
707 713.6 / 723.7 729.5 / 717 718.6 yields 0.04 mag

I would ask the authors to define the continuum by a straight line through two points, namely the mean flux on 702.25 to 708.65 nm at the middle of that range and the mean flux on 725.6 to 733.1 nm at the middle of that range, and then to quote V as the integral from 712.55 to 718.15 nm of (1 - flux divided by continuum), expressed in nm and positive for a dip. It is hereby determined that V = 0.74 nm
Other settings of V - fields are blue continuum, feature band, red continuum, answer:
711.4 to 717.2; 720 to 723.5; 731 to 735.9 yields 0.05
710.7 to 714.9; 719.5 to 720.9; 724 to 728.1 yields 0.07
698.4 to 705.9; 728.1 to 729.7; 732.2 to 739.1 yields 0.03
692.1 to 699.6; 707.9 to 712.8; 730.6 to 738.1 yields 0.30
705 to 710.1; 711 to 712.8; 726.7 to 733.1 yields 0.09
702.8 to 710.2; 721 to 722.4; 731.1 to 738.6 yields 0.10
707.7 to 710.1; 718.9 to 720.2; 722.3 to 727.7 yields 0.05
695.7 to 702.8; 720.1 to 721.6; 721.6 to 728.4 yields 0.13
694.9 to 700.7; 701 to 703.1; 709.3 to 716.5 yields -0.12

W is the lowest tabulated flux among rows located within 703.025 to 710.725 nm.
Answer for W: 2.053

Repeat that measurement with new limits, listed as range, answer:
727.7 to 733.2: 2.343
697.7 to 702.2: 2.161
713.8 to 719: 1.882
